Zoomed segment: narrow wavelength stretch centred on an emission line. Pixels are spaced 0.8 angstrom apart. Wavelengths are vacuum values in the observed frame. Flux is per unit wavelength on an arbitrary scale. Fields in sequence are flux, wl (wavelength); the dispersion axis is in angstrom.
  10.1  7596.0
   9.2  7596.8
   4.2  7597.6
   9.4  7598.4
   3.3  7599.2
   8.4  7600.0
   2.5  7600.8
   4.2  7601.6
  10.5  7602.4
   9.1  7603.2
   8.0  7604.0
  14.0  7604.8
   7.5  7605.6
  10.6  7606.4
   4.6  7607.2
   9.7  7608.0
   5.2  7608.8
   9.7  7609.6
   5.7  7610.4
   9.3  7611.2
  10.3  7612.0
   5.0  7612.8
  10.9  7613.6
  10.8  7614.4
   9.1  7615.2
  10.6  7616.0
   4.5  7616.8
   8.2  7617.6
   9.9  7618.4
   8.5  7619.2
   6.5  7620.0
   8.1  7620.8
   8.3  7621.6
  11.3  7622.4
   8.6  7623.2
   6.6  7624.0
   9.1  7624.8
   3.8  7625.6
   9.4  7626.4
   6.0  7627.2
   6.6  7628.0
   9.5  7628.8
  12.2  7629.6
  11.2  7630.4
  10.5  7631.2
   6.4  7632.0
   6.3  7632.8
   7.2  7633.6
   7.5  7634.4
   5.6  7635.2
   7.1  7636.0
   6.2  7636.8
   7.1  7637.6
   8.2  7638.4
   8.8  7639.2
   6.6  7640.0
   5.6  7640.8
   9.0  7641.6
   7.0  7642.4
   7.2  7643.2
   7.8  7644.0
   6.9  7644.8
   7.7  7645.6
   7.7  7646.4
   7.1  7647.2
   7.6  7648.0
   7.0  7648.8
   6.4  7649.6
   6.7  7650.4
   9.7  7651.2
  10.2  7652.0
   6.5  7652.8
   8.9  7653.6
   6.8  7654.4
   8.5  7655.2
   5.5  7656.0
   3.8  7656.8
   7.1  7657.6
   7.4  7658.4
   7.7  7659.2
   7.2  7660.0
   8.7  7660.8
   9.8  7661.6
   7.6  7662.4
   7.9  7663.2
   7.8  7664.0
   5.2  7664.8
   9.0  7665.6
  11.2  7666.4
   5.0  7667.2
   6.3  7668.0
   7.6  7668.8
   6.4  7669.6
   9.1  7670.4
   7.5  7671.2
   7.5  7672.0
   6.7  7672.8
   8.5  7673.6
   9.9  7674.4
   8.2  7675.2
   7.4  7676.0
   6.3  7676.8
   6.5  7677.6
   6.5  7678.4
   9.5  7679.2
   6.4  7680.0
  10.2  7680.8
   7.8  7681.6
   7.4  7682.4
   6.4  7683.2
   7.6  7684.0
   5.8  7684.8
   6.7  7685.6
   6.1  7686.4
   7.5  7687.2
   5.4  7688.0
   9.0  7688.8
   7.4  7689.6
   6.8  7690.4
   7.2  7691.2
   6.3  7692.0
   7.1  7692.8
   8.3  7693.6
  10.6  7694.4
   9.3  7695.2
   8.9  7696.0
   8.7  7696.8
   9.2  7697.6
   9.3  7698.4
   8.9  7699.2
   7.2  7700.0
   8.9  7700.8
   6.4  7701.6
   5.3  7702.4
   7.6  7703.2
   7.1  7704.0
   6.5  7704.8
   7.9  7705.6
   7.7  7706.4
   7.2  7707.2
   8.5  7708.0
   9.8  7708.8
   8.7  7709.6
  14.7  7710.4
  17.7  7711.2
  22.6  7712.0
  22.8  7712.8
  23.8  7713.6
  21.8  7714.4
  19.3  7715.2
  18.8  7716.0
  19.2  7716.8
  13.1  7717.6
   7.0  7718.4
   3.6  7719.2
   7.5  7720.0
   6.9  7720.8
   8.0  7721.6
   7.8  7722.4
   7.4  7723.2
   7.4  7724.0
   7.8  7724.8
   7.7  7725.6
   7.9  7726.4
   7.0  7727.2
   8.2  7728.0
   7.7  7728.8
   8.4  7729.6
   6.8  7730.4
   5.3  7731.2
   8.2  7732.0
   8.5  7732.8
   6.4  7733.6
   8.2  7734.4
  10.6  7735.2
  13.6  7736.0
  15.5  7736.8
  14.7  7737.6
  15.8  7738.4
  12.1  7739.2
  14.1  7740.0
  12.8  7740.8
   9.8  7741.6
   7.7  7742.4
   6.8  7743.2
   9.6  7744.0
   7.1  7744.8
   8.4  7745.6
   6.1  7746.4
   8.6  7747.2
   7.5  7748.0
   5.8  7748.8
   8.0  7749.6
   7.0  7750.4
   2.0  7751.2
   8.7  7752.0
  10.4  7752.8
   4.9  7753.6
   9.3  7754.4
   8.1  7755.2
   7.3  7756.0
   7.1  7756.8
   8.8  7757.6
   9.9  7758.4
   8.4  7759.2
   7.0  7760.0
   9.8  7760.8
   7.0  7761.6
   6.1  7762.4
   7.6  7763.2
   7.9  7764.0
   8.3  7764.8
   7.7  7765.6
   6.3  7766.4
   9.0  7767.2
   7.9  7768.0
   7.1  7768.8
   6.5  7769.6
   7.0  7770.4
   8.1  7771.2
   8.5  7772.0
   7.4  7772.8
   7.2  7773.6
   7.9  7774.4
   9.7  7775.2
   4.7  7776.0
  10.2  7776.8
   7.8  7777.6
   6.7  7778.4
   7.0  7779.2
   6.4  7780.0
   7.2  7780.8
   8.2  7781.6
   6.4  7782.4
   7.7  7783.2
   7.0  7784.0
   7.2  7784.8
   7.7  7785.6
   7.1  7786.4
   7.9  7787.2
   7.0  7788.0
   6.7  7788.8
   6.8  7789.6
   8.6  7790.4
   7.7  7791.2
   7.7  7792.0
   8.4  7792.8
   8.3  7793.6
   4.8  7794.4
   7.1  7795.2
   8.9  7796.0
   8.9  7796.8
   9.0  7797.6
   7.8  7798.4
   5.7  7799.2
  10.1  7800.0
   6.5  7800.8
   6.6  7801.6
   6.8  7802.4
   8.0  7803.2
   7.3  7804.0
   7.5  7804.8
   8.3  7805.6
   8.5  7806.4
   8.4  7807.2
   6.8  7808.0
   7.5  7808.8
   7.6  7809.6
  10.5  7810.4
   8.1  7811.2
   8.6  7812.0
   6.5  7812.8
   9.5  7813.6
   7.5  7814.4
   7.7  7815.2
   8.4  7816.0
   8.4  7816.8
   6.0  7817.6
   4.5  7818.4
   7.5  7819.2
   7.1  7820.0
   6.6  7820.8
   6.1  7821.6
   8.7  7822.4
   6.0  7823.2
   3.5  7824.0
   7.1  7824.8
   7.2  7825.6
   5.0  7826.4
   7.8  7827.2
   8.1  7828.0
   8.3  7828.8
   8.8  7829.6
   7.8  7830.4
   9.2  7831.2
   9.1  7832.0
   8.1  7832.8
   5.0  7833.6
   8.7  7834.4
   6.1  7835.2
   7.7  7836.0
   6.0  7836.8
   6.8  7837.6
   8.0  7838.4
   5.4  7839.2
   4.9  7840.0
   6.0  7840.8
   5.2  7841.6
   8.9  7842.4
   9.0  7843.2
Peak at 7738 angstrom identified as [N II] 6583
